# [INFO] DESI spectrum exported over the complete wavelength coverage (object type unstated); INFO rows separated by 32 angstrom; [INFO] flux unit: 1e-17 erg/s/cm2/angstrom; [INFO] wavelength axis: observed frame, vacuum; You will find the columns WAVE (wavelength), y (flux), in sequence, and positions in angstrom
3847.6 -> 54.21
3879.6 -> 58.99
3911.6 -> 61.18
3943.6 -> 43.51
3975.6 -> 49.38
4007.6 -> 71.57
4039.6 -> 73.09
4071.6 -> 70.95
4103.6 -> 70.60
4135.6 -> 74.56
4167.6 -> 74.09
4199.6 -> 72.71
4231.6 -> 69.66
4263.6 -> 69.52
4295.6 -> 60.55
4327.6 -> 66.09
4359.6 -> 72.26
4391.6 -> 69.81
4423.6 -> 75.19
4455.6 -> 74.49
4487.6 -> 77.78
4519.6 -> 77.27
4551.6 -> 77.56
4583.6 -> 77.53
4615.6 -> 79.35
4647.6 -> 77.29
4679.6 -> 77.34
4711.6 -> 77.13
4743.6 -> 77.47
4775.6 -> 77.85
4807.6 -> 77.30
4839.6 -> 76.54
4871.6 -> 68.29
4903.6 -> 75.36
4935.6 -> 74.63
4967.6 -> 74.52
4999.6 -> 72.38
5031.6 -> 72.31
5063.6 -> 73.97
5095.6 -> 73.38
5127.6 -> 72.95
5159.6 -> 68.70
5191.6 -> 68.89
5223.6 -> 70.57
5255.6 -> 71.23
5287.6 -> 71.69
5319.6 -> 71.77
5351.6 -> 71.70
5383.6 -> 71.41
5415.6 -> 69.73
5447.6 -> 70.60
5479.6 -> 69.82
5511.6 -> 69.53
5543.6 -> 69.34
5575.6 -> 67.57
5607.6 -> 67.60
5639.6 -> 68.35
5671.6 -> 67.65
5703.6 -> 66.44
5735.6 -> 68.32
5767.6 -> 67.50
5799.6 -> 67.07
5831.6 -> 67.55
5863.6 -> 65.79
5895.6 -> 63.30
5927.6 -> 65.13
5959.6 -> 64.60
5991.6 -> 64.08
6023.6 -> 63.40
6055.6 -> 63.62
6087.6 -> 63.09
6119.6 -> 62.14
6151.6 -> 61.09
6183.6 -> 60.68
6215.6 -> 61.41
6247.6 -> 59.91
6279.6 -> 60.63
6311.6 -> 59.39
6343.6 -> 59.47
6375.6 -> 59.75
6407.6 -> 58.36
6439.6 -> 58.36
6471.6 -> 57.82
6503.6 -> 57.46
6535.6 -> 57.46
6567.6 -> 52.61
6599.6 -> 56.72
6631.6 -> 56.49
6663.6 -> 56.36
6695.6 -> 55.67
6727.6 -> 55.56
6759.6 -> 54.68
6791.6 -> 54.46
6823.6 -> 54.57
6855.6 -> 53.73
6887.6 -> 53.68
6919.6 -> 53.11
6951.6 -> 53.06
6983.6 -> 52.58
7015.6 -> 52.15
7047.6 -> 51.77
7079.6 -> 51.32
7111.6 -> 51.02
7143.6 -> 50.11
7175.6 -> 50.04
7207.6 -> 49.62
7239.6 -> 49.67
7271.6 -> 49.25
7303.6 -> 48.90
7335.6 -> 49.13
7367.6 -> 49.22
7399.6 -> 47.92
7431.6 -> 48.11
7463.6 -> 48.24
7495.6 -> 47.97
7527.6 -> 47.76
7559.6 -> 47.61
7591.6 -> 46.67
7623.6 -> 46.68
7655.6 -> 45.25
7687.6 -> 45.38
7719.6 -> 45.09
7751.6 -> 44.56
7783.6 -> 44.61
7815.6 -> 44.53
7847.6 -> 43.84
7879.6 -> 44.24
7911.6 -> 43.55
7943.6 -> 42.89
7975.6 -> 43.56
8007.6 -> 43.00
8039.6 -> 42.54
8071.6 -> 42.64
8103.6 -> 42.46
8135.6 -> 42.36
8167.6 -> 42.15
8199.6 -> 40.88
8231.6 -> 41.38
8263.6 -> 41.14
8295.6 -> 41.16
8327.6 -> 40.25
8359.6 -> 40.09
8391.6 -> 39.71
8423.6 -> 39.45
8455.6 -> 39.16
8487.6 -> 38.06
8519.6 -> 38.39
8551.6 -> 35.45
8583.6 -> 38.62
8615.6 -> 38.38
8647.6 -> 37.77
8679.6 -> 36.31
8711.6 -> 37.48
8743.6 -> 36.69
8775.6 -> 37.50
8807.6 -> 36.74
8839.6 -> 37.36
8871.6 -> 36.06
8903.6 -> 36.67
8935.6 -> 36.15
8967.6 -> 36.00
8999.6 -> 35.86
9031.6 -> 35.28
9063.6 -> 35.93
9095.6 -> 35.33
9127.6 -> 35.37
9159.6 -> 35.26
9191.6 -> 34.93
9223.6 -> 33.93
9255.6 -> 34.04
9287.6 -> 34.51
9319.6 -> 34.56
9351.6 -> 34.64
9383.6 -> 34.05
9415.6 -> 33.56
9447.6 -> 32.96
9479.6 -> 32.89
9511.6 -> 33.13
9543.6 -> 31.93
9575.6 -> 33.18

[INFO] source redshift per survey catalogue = 0.00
